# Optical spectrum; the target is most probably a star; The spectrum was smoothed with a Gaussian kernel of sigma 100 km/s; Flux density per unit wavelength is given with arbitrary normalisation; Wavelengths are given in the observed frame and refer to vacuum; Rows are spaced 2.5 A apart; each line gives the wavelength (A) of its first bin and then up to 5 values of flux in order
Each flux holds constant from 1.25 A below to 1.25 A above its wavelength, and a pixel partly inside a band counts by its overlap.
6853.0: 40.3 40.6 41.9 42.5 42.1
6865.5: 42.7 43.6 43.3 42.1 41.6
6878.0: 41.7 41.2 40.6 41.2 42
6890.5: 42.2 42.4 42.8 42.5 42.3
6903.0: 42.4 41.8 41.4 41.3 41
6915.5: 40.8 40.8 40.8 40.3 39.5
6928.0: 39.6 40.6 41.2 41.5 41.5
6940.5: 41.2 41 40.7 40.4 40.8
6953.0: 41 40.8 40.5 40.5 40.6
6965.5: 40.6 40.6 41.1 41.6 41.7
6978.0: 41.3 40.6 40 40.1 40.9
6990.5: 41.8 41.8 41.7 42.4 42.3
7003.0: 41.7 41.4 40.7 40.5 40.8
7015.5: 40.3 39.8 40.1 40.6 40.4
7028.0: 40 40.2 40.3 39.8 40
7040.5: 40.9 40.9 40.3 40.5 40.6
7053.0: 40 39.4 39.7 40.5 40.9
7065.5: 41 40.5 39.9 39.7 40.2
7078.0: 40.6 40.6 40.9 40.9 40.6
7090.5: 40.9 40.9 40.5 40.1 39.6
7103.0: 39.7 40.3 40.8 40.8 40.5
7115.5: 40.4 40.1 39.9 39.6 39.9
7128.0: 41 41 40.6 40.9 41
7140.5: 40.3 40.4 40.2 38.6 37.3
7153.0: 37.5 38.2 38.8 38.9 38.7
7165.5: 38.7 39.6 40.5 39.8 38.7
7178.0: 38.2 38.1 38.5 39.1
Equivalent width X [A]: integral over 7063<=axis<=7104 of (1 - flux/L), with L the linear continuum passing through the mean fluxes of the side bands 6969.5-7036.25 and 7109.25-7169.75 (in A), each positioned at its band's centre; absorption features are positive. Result -0.2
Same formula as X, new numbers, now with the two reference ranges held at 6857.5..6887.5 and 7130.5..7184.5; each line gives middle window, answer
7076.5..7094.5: -0.4 A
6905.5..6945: 0.6 A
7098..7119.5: -0.3 A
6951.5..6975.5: 0.2 A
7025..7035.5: 0.1 A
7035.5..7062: 0.0 A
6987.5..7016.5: -0.4 A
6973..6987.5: 0.1 A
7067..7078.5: 0.0 A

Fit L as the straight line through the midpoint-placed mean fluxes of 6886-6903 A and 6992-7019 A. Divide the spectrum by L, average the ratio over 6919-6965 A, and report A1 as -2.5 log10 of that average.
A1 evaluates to 0.03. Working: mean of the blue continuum 42.3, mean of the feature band 40.7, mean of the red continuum 41.2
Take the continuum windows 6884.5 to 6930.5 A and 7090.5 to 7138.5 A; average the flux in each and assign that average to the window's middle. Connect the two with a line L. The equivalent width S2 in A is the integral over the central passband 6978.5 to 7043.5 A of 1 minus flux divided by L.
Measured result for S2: 0.2 A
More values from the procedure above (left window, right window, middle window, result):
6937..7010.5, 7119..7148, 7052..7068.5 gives 0.16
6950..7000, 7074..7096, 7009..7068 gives 0.72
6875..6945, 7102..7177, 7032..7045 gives 0.02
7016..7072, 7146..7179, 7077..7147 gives -1.85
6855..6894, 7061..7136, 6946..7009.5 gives 0.33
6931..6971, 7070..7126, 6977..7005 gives -0.42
